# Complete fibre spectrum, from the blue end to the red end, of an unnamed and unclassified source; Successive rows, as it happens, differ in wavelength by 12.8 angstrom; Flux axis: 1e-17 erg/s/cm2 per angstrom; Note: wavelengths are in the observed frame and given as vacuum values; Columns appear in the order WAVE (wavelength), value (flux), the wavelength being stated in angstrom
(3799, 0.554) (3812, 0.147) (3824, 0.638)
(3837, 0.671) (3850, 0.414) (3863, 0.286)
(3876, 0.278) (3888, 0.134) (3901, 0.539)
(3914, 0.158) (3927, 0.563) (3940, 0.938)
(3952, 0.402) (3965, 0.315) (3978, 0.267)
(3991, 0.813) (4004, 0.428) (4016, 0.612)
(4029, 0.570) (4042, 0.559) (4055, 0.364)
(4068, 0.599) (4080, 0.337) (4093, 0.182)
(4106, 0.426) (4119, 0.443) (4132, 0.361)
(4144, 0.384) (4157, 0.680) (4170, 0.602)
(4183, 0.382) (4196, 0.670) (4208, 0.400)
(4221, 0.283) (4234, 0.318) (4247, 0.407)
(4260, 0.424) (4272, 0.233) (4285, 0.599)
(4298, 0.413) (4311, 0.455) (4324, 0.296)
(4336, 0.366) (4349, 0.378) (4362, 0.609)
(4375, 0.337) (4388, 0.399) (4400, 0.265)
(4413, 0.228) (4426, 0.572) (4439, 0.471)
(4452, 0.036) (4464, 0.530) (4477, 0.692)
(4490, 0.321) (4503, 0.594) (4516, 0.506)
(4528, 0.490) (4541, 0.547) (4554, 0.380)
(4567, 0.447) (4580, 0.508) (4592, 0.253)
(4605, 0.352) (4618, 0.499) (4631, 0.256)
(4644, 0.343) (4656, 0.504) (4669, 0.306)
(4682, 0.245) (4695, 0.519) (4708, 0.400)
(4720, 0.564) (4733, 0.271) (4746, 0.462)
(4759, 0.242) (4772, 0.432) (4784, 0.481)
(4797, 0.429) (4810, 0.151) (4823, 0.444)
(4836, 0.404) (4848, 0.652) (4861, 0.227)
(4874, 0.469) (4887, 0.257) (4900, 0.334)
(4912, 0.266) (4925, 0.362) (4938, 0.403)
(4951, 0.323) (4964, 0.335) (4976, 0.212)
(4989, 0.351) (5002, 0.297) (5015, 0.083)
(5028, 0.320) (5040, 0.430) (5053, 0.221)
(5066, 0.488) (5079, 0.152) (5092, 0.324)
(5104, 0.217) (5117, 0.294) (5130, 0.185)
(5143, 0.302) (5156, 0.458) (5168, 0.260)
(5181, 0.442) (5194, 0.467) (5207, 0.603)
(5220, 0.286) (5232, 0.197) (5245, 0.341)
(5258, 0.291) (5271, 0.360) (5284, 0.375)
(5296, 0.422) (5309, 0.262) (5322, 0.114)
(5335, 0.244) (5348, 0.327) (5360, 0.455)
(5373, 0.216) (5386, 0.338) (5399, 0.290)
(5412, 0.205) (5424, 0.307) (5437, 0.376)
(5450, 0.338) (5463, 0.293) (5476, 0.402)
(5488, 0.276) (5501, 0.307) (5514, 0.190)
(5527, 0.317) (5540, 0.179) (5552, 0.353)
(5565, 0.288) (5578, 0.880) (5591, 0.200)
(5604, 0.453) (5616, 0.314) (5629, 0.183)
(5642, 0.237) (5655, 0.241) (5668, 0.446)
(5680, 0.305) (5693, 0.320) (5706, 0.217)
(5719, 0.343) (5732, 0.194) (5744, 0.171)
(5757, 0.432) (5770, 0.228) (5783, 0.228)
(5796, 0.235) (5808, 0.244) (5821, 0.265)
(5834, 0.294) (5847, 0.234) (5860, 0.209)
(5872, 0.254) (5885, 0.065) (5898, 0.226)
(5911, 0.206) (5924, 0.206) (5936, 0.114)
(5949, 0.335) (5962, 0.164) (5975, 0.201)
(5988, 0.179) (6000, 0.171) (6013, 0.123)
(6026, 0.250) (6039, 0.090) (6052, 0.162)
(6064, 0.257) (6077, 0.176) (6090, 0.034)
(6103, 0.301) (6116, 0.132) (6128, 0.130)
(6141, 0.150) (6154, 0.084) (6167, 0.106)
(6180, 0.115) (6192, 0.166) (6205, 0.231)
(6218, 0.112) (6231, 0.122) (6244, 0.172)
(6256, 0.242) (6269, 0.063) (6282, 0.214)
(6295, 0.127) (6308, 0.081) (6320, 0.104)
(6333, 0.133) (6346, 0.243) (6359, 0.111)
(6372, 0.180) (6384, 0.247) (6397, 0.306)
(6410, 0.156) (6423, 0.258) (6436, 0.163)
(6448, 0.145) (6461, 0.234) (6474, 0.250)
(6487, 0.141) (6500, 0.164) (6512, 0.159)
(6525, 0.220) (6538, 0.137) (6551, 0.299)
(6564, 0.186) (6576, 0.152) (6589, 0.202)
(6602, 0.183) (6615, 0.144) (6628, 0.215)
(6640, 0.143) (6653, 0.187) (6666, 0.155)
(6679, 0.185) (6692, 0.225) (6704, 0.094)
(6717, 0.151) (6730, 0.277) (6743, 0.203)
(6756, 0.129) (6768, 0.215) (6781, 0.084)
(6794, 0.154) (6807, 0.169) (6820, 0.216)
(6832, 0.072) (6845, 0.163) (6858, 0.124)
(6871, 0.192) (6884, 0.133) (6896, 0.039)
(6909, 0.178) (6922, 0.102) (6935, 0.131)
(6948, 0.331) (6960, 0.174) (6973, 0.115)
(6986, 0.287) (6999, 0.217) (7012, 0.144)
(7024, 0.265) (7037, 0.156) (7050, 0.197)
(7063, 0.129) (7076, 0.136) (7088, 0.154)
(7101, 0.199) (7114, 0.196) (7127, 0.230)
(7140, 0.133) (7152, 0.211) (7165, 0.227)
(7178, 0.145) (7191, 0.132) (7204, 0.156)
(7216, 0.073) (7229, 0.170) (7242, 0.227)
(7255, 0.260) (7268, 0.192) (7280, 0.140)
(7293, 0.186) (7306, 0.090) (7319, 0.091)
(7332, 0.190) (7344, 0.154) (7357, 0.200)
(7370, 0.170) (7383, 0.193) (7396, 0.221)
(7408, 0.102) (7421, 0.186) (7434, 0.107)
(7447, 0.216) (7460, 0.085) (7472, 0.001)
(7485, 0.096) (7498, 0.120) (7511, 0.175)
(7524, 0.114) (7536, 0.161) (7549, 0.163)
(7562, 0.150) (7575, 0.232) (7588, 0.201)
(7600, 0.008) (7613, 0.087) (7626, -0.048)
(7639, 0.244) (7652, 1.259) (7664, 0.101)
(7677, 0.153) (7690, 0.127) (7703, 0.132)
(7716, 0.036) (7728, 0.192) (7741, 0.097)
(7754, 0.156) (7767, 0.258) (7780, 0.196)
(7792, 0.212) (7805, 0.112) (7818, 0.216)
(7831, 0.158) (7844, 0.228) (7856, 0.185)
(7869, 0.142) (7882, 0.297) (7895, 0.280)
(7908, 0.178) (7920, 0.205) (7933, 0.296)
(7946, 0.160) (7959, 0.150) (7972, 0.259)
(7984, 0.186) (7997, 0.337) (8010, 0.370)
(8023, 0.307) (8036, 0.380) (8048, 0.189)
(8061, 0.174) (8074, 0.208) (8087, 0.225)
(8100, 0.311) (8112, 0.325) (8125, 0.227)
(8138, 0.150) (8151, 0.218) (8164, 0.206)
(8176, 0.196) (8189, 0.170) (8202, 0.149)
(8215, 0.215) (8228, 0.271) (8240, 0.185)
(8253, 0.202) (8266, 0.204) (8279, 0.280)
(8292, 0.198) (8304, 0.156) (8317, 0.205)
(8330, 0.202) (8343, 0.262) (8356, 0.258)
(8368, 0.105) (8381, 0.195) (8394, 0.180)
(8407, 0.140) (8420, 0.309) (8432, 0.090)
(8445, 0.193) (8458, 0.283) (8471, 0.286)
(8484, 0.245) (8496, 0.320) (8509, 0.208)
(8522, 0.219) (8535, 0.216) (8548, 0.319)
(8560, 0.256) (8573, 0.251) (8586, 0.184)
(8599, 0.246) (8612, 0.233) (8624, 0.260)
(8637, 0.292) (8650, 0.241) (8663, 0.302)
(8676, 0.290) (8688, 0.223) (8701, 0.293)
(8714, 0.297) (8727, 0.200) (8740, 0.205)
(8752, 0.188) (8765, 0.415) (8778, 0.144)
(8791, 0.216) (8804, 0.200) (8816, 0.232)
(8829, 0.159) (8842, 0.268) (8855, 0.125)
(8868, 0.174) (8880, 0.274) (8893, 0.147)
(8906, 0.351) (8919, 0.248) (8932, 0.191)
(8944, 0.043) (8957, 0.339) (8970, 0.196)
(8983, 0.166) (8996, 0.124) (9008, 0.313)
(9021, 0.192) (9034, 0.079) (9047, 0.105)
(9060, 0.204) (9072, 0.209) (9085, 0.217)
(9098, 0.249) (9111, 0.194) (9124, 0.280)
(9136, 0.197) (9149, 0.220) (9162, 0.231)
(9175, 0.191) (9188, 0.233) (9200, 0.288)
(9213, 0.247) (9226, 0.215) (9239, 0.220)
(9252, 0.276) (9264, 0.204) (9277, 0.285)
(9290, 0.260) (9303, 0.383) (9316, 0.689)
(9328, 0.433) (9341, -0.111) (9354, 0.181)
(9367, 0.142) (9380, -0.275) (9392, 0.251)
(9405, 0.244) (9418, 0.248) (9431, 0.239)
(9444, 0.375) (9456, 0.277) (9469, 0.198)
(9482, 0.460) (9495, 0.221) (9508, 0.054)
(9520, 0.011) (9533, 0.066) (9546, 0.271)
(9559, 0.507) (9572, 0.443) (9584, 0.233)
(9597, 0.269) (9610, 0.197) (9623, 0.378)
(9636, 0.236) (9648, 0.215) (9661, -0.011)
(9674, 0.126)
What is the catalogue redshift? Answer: 1.052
